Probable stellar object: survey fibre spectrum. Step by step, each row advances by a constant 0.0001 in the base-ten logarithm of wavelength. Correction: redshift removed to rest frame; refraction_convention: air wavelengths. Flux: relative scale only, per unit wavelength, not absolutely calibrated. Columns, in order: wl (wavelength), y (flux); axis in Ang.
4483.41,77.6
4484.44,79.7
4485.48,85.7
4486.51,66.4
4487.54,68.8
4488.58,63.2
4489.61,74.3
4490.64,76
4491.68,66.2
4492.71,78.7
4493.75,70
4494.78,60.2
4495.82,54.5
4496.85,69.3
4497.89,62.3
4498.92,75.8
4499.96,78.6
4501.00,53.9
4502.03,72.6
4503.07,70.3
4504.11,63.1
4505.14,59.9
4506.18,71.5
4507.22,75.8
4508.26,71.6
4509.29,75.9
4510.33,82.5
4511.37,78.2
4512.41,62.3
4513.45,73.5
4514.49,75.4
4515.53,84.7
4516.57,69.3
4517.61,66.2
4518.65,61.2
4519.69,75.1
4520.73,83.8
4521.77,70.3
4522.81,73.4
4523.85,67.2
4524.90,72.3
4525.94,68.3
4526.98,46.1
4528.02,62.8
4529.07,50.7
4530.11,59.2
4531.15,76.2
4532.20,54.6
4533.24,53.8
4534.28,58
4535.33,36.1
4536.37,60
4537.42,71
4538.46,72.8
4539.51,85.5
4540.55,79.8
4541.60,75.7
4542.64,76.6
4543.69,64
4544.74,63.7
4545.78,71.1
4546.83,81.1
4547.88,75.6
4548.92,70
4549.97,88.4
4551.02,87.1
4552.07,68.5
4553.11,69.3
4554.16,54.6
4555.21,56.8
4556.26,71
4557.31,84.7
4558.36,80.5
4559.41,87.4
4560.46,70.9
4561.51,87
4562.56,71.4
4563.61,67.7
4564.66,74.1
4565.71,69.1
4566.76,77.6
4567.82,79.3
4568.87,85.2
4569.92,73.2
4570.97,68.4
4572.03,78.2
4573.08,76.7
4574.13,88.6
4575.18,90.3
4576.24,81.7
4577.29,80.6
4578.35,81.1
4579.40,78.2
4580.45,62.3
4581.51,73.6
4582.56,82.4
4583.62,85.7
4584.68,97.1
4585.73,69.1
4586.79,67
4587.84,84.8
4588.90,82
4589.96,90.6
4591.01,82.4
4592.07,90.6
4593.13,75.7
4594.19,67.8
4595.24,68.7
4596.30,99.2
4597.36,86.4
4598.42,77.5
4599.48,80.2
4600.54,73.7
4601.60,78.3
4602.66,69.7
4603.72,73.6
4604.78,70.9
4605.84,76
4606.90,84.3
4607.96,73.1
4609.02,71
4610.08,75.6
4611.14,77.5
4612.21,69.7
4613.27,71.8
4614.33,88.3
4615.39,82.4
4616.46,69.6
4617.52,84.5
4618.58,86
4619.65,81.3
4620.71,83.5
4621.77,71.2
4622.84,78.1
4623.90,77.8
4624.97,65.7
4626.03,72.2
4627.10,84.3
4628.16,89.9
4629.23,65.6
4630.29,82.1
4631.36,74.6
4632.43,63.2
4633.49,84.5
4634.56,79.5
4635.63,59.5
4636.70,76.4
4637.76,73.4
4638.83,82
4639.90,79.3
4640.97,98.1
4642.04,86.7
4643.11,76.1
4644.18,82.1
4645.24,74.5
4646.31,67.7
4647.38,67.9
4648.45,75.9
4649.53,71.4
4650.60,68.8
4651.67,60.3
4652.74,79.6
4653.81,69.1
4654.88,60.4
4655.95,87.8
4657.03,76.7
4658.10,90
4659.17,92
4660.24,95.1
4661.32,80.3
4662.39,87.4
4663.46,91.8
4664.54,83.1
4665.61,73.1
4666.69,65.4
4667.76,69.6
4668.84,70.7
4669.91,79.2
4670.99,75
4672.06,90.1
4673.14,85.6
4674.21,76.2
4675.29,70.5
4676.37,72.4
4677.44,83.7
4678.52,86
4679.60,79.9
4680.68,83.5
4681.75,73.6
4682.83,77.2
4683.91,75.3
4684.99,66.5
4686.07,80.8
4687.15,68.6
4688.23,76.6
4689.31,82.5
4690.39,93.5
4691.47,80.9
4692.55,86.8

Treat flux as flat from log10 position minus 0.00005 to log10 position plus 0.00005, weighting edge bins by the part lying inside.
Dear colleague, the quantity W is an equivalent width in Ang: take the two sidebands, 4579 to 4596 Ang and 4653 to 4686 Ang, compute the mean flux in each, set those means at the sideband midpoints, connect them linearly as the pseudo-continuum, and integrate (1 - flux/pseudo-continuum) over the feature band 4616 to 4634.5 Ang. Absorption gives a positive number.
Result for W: 0.4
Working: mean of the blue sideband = 78.9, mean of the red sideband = 78.9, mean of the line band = 77.4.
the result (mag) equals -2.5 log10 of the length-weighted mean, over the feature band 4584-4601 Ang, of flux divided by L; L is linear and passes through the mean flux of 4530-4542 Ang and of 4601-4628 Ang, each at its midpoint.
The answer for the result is -0.102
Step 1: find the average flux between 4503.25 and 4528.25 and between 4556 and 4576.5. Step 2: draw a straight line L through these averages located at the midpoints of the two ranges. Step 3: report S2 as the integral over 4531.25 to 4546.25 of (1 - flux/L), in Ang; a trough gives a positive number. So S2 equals 1.60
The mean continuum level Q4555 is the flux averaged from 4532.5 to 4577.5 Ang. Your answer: 73.4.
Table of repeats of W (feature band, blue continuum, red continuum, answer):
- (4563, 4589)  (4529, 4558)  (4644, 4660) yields -2.7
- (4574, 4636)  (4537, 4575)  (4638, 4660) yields -1.4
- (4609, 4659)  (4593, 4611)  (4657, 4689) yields 0.8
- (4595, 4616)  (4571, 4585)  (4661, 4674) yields 0.7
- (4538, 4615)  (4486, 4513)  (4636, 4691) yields -3.7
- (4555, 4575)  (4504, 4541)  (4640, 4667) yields -1.5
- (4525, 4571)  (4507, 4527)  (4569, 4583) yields 3.3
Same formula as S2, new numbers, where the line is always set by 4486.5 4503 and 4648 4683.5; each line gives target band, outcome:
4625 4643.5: -0.33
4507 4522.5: -0.95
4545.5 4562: -0.82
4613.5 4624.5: -0.65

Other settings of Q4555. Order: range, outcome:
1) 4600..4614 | 74.5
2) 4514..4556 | 68.4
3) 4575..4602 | 80.1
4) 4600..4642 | 77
